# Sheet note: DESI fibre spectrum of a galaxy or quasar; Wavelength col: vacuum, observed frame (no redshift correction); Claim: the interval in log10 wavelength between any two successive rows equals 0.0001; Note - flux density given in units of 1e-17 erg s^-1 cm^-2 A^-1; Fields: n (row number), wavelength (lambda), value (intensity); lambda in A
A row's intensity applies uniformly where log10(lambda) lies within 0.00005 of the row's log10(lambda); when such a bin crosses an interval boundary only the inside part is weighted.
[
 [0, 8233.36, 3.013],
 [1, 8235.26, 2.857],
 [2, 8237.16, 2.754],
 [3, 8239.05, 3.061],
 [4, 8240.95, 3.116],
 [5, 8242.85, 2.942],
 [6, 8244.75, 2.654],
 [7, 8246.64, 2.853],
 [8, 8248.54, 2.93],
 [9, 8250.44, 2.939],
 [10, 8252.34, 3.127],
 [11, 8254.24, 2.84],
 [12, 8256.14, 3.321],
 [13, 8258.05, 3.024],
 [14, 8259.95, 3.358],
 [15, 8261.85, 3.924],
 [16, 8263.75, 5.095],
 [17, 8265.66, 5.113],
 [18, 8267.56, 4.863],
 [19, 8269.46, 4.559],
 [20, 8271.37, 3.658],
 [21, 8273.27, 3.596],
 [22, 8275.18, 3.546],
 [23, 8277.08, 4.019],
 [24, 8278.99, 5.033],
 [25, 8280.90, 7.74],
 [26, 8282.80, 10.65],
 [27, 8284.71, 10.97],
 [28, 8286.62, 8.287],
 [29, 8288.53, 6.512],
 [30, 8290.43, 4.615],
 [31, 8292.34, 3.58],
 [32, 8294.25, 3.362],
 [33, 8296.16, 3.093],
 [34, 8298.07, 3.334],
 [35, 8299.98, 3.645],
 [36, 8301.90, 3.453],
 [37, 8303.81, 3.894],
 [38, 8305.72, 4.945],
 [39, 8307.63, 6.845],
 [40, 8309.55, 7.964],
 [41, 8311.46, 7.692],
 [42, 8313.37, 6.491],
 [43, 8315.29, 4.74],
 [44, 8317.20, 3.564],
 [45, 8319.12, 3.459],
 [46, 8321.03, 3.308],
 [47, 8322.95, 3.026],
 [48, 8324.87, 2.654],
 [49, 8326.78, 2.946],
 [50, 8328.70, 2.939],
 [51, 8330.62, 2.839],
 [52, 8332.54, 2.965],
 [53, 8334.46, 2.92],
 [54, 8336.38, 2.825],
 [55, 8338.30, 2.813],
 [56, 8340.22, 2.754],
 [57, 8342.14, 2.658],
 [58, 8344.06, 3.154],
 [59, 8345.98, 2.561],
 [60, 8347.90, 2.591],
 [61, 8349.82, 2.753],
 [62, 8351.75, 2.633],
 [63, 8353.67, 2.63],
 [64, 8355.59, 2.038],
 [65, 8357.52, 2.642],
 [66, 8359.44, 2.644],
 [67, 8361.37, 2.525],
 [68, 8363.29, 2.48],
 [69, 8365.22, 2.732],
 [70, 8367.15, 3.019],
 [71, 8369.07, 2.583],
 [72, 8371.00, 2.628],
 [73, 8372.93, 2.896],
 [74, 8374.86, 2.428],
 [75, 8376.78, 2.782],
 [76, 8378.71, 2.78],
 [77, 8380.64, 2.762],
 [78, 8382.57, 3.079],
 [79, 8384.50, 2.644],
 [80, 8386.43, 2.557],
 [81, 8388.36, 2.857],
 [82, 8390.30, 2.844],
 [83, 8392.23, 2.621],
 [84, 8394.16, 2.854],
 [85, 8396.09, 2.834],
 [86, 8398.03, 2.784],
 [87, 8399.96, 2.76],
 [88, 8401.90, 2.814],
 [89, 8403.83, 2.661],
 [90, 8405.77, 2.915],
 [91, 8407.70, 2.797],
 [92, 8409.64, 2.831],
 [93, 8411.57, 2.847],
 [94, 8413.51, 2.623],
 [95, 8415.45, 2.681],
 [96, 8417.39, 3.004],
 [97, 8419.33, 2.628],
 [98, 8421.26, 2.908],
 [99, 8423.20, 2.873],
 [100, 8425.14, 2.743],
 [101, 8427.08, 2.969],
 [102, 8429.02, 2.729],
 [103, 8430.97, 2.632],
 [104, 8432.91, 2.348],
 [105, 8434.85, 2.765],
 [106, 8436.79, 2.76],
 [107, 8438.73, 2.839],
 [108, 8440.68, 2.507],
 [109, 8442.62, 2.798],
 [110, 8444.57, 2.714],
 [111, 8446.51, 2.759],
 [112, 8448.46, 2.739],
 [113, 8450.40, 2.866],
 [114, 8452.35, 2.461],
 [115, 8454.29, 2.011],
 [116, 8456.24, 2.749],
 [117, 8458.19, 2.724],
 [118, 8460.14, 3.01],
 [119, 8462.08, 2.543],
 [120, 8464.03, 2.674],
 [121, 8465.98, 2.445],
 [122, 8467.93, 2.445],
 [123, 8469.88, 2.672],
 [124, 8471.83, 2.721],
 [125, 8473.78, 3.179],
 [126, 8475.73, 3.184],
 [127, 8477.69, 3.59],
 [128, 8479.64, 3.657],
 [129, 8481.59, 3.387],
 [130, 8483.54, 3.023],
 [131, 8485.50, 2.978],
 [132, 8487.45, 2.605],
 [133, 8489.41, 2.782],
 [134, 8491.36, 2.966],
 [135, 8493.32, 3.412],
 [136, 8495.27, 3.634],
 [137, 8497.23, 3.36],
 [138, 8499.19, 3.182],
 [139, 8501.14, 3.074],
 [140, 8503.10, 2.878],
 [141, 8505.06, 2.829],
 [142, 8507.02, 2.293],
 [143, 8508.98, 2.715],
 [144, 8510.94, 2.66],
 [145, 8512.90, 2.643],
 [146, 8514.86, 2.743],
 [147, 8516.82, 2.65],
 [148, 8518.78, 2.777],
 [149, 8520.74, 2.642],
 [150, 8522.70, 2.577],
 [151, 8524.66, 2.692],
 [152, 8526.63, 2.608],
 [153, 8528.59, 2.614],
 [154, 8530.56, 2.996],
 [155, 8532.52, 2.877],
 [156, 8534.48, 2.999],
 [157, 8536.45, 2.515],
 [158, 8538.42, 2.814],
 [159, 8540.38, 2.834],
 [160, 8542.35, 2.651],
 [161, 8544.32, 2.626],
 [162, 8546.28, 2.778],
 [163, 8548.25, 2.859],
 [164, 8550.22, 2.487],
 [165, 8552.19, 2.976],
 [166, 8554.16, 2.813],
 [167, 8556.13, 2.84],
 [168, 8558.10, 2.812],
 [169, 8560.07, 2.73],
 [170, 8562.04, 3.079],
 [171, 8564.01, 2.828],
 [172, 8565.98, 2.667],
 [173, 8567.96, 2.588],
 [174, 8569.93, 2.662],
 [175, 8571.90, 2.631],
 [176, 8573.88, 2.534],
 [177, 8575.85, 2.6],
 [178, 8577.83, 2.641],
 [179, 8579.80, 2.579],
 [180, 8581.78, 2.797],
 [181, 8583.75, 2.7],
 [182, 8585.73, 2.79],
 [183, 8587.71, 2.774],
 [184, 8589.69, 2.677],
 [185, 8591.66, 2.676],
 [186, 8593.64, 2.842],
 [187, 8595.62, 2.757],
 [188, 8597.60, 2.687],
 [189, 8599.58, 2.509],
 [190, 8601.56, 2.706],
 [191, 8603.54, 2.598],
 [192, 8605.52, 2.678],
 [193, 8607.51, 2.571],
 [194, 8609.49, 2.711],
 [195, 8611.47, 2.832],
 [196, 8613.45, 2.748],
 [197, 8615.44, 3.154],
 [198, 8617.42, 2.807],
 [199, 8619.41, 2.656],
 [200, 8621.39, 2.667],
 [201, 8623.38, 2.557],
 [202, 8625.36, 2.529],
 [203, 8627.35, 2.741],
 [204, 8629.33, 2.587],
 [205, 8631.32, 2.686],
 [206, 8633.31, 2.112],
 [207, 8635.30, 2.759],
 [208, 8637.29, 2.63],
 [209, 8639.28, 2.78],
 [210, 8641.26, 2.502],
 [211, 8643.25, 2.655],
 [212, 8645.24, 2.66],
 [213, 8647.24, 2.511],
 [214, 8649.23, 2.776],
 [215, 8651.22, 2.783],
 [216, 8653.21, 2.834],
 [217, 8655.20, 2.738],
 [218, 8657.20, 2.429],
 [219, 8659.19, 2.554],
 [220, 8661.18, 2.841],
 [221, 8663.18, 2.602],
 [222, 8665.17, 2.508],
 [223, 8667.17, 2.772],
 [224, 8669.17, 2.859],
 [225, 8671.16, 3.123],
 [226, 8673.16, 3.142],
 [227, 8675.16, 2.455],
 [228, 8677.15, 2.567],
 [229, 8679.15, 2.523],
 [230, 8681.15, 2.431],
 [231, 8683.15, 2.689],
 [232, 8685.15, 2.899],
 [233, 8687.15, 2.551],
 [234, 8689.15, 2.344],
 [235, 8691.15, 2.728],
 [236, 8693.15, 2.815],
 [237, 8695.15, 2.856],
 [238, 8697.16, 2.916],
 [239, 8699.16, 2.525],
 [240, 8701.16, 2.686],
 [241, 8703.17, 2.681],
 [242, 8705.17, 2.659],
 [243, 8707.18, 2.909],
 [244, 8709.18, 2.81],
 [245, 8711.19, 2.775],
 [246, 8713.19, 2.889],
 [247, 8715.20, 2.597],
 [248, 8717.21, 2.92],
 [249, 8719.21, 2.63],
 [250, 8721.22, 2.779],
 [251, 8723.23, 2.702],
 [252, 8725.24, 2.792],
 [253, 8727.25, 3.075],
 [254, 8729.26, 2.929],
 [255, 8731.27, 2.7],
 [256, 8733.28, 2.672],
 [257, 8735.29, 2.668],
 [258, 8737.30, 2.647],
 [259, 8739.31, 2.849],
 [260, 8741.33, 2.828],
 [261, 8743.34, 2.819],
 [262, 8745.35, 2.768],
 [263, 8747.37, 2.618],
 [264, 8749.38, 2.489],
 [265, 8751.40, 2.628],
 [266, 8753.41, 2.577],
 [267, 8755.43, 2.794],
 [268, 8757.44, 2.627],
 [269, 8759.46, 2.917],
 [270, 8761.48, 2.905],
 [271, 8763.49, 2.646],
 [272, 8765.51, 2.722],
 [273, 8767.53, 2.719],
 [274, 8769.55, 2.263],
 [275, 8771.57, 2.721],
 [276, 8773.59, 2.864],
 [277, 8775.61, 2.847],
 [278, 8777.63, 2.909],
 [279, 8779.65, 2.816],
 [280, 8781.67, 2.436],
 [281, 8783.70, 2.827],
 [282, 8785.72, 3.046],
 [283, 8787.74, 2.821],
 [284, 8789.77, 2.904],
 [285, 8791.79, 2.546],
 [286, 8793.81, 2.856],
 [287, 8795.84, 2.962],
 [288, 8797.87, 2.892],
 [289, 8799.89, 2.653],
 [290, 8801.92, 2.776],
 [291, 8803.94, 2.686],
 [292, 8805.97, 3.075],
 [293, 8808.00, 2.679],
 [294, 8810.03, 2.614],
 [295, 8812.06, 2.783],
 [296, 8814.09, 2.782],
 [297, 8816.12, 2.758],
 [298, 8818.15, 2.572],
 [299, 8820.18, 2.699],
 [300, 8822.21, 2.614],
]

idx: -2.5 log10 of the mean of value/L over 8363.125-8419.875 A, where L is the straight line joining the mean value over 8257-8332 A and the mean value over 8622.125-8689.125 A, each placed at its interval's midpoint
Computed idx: 0.45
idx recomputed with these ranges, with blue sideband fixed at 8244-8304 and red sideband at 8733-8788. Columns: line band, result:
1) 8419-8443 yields 0.395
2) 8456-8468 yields 0.390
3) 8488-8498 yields 0.158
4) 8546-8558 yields 0.242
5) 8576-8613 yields 0.231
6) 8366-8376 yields 0.461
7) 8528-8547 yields 0.266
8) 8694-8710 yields 0.072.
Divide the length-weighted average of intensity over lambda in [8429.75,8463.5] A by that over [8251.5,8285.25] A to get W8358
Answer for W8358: 0.55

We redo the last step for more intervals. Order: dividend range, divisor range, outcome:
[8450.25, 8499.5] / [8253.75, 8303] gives 0.61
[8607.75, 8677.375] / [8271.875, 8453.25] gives 0.78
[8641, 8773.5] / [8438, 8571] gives 0.96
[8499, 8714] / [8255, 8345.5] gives 0.61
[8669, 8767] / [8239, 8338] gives 0.63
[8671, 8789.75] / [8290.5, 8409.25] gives 0.85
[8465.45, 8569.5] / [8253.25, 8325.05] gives 0.59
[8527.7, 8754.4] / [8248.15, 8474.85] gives 0.80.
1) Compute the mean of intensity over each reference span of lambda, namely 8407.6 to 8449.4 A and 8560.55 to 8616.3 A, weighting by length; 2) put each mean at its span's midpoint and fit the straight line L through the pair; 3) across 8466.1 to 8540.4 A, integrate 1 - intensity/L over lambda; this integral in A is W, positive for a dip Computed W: -4.4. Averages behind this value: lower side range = 2.75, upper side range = 2.71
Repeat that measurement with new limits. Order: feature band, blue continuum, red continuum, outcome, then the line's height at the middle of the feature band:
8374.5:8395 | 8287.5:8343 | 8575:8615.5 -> 5.2 A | 3.68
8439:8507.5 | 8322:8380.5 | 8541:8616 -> -4.0 A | 2.73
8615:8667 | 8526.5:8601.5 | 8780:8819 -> 1.8 A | 2.75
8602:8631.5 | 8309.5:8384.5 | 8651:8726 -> 1.1 A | 2.81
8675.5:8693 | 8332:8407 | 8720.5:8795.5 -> 1.0 A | 2.75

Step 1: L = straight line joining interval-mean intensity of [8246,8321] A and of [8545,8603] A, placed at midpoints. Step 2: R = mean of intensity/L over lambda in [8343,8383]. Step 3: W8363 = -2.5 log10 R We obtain 0.49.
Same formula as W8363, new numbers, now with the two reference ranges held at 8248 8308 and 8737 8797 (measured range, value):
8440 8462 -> 0.44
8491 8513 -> 0.26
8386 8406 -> 0.45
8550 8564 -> 0.25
